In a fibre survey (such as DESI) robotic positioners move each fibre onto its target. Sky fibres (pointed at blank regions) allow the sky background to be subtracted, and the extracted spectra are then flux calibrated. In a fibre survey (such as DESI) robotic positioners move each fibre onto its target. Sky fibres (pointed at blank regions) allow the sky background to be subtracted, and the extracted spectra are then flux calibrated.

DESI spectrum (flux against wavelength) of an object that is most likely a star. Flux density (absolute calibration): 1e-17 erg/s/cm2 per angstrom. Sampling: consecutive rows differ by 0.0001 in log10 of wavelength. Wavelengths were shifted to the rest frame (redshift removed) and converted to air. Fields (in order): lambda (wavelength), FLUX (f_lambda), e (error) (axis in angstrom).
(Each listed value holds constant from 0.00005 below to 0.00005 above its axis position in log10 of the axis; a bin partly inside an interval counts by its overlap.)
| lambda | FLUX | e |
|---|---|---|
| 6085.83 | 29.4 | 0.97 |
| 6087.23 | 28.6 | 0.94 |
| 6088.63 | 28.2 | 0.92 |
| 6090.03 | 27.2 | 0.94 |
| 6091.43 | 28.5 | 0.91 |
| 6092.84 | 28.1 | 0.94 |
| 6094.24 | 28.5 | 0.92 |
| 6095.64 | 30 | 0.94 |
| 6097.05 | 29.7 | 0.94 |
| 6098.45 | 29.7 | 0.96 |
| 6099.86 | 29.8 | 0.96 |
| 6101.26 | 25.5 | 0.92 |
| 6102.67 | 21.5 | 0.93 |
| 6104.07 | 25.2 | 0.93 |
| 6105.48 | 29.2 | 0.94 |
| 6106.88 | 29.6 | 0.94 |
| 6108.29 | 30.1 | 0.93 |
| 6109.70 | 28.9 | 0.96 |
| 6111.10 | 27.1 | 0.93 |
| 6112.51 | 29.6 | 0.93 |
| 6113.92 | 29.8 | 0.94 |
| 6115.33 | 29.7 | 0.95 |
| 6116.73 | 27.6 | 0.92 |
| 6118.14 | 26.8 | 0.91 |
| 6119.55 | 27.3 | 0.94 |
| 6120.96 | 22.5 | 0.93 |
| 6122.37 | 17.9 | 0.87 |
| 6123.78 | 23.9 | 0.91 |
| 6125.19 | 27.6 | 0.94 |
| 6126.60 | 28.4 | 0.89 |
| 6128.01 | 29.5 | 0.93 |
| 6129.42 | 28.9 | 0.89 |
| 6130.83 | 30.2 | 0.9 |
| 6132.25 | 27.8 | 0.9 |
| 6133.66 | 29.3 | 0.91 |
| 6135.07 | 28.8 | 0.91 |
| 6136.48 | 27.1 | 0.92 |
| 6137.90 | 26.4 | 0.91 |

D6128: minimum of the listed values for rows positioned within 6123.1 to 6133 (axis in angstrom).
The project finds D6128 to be 23.9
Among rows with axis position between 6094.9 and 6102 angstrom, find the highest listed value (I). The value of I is 30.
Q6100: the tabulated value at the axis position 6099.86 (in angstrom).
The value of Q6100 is 29.8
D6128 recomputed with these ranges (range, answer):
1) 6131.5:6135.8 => 27.8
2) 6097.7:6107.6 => 21.5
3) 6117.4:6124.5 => 17.9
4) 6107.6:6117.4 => 27.1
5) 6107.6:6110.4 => 28.9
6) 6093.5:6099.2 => 28.5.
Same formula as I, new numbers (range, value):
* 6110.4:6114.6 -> 29.8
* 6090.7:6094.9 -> 28.5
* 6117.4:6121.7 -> 27.3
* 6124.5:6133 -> 30.2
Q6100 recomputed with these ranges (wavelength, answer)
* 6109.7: 28.9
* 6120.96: 22.5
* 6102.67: 21.5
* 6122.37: 17.9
